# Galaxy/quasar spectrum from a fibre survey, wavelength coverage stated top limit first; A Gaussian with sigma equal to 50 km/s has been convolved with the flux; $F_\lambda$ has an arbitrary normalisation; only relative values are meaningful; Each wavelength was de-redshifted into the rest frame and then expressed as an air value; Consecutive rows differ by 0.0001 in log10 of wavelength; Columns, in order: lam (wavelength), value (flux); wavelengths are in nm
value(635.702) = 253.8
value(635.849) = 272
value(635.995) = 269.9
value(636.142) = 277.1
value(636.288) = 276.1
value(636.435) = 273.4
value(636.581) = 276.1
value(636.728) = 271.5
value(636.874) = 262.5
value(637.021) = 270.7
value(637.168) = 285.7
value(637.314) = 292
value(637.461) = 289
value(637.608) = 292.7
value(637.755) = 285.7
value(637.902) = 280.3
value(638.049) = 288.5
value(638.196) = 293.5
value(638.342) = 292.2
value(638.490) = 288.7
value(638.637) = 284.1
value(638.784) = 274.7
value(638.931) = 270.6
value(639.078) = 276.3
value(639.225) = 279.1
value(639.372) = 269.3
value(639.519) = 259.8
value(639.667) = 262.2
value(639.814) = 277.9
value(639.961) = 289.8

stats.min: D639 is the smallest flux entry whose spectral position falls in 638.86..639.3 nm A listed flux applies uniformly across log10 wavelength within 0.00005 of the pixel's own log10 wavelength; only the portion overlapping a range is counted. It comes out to 270.6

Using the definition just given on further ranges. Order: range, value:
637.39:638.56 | 280.3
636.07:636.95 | 262.5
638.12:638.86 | 274.7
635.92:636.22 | 269.9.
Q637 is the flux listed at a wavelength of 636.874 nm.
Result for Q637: 262.5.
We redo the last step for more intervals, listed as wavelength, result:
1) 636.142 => 277.1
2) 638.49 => 288.7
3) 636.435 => 273.4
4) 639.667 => 262.2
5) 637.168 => 285.7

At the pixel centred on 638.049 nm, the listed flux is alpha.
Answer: 288.5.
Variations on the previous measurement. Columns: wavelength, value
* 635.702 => 253.8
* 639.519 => 259.8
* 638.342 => 292.2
